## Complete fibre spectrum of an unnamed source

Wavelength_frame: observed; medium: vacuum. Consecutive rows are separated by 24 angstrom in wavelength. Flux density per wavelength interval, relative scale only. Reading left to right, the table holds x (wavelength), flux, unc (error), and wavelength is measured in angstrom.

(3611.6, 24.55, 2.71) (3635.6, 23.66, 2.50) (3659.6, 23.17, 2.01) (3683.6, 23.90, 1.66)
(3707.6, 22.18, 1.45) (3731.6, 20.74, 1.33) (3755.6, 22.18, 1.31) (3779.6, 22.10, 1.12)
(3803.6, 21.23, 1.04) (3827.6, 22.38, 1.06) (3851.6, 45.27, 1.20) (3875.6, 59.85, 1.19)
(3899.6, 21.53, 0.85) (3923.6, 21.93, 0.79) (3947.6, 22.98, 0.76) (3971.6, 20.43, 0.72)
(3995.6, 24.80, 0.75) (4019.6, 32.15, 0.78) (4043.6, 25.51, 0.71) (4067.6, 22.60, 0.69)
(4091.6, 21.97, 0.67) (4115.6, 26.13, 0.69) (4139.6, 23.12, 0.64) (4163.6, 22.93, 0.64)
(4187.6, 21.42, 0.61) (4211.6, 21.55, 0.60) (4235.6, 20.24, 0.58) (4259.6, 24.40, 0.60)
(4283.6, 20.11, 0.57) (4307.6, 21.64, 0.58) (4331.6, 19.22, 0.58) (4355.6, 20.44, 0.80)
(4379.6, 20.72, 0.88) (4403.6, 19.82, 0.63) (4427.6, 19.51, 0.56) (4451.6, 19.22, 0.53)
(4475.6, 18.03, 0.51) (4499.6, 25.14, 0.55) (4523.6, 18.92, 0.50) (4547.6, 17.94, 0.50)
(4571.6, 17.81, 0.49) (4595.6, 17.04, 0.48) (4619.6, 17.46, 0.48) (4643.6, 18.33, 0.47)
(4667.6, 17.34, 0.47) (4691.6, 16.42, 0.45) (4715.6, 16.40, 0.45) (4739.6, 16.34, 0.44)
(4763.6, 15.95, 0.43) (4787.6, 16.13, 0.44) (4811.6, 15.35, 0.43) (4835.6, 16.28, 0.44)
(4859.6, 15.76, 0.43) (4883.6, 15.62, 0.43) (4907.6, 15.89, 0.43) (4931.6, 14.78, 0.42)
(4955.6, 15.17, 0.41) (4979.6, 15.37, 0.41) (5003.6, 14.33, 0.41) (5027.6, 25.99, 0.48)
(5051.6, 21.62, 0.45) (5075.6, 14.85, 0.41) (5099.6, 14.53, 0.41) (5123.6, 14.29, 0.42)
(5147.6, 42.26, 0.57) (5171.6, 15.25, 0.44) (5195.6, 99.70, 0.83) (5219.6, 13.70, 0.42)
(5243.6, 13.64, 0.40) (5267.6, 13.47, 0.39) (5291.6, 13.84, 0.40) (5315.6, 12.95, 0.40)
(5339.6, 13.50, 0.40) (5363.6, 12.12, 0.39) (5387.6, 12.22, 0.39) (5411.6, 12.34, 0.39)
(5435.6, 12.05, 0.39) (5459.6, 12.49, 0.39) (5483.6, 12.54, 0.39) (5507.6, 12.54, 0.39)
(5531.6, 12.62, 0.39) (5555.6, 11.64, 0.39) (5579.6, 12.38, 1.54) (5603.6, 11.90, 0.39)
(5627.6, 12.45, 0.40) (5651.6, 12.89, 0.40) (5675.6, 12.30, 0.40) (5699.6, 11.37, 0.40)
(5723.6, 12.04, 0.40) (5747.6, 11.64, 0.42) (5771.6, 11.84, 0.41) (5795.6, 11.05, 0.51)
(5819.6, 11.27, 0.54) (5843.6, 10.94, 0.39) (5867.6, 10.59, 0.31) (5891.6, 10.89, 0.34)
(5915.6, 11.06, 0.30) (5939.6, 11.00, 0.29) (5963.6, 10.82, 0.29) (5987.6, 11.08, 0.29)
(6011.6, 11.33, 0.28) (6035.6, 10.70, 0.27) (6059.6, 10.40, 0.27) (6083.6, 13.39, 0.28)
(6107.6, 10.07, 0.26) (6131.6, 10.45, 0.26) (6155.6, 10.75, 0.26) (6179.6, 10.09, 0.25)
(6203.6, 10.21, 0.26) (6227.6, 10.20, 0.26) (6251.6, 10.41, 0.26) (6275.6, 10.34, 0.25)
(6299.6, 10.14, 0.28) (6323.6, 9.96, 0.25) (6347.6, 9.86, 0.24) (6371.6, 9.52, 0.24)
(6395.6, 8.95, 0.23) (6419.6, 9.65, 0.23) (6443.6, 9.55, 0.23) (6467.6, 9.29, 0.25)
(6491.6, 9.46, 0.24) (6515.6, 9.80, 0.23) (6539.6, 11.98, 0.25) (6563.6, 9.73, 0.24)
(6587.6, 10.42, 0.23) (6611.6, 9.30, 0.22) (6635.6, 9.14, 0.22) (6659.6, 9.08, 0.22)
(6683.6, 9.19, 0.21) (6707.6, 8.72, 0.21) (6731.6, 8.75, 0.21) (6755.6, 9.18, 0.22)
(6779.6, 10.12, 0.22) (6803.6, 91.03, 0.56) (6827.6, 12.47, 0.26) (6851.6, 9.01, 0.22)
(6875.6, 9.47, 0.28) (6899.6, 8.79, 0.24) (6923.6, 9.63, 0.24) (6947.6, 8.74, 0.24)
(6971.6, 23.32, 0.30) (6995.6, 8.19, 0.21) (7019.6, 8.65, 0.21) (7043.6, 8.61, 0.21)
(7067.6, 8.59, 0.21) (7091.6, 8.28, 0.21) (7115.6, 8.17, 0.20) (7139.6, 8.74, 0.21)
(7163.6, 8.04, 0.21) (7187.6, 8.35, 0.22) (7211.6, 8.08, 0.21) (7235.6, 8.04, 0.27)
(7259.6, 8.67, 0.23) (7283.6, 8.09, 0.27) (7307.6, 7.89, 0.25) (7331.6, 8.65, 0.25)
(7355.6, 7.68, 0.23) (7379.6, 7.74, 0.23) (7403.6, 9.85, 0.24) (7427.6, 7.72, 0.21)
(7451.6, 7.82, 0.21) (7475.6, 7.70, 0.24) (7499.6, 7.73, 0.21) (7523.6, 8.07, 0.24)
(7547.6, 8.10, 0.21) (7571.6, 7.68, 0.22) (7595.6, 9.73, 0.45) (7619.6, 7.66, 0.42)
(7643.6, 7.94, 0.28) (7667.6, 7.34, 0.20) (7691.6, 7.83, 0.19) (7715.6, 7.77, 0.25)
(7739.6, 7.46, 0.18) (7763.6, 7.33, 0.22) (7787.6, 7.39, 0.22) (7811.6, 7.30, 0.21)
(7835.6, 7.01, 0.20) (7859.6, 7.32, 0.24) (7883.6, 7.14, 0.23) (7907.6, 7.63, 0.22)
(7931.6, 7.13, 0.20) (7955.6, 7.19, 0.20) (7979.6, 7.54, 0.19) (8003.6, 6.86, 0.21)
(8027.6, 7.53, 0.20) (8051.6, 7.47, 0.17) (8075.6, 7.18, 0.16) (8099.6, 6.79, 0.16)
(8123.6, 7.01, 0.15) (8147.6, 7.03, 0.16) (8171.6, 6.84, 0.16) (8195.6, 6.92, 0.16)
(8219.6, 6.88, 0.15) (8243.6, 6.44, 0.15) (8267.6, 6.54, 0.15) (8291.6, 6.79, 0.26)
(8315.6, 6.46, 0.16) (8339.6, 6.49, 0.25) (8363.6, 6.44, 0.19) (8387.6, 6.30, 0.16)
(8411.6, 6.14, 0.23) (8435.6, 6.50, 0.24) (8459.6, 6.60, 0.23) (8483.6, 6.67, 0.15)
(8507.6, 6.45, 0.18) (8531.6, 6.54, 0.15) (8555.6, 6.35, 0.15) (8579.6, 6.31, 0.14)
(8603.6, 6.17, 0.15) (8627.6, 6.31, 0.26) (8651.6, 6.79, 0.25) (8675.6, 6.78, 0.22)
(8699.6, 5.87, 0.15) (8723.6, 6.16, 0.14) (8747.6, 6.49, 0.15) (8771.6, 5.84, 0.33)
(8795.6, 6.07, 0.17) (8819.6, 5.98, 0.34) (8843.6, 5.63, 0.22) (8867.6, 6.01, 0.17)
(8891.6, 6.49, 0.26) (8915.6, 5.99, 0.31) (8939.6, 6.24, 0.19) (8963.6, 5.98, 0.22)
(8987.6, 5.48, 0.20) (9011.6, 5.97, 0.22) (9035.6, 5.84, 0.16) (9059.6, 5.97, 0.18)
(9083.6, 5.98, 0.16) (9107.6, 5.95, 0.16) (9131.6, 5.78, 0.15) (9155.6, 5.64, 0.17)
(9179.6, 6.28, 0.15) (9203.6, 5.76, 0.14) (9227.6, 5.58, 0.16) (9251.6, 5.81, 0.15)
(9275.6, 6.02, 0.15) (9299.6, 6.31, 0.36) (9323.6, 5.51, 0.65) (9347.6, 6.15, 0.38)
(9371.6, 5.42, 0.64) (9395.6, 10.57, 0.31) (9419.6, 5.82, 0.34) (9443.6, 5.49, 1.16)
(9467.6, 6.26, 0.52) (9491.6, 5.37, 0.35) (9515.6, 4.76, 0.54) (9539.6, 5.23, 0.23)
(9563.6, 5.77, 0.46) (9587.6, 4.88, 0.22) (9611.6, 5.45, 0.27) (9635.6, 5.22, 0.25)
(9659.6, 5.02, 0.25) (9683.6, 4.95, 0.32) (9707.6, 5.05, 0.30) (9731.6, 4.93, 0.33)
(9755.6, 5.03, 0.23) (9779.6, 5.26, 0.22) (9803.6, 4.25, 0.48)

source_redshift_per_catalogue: 0.04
